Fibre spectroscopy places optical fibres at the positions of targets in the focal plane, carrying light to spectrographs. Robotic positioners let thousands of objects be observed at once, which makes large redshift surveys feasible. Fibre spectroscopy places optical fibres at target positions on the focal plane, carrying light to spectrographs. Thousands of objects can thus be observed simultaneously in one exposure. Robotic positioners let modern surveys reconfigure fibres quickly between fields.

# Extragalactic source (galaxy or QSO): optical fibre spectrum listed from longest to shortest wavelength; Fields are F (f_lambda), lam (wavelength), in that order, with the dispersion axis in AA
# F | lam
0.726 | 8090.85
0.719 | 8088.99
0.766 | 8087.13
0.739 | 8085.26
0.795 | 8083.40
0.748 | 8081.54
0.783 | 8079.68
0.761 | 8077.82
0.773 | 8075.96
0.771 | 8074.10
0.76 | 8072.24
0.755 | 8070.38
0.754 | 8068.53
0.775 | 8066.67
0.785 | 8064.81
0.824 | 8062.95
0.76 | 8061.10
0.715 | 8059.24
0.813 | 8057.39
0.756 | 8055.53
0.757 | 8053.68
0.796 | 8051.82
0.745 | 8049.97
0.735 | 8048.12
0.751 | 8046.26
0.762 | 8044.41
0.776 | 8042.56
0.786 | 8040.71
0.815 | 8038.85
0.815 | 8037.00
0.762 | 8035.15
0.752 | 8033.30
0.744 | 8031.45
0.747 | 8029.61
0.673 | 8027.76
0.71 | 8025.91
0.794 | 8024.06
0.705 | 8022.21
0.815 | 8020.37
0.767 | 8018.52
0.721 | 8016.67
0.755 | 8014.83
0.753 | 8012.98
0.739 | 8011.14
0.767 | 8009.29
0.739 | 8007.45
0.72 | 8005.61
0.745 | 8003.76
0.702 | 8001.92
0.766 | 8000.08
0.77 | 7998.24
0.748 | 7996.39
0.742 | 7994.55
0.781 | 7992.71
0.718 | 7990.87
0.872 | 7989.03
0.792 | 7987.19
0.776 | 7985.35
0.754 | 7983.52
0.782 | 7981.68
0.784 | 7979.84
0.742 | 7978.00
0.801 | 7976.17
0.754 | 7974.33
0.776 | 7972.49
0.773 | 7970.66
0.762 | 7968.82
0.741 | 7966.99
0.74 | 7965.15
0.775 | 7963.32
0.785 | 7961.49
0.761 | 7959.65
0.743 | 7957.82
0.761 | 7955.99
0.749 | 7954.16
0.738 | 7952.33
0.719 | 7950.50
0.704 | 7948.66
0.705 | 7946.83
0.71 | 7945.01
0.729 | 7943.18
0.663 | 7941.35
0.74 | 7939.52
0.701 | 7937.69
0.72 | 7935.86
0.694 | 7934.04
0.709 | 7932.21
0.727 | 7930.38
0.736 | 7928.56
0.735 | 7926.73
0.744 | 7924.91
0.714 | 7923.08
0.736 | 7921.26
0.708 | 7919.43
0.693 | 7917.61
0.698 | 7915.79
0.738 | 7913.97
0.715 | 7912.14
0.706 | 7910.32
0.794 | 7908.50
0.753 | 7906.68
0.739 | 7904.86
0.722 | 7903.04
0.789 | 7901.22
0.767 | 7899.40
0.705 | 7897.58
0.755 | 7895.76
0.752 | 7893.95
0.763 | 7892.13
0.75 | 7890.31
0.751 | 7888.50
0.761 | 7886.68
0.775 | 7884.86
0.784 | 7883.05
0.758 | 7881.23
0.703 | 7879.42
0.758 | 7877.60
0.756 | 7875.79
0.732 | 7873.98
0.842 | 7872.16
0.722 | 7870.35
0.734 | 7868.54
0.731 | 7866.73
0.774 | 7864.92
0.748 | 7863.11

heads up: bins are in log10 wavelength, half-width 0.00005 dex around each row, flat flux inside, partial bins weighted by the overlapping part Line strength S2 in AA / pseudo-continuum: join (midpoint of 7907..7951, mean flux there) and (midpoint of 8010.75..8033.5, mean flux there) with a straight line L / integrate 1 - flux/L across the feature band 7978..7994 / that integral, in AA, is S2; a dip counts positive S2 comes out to -1.0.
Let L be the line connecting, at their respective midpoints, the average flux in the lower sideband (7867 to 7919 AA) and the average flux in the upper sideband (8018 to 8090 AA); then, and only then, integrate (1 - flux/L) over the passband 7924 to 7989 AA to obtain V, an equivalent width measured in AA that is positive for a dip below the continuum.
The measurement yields 0.7 AA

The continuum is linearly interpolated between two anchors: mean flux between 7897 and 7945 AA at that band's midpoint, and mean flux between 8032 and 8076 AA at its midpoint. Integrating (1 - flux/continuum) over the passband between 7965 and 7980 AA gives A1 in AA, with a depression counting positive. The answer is -0.4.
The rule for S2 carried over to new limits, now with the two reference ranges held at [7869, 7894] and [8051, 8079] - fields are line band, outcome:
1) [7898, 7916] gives 0.39 AA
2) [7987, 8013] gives 0.33 AA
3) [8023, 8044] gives 0.19 AA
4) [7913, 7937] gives 1.30 AA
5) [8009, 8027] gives 0.37 AA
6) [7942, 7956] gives 0.71 AA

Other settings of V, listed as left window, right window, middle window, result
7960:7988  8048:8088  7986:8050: 0.9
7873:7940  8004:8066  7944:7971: 0.1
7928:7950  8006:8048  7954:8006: -2.2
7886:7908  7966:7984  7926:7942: 0.9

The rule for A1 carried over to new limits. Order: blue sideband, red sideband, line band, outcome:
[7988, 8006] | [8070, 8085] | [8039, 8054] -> -0.06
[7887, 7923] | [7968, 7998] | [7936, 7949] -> 0.80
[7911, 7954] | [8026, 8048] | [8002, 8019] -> 0.13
